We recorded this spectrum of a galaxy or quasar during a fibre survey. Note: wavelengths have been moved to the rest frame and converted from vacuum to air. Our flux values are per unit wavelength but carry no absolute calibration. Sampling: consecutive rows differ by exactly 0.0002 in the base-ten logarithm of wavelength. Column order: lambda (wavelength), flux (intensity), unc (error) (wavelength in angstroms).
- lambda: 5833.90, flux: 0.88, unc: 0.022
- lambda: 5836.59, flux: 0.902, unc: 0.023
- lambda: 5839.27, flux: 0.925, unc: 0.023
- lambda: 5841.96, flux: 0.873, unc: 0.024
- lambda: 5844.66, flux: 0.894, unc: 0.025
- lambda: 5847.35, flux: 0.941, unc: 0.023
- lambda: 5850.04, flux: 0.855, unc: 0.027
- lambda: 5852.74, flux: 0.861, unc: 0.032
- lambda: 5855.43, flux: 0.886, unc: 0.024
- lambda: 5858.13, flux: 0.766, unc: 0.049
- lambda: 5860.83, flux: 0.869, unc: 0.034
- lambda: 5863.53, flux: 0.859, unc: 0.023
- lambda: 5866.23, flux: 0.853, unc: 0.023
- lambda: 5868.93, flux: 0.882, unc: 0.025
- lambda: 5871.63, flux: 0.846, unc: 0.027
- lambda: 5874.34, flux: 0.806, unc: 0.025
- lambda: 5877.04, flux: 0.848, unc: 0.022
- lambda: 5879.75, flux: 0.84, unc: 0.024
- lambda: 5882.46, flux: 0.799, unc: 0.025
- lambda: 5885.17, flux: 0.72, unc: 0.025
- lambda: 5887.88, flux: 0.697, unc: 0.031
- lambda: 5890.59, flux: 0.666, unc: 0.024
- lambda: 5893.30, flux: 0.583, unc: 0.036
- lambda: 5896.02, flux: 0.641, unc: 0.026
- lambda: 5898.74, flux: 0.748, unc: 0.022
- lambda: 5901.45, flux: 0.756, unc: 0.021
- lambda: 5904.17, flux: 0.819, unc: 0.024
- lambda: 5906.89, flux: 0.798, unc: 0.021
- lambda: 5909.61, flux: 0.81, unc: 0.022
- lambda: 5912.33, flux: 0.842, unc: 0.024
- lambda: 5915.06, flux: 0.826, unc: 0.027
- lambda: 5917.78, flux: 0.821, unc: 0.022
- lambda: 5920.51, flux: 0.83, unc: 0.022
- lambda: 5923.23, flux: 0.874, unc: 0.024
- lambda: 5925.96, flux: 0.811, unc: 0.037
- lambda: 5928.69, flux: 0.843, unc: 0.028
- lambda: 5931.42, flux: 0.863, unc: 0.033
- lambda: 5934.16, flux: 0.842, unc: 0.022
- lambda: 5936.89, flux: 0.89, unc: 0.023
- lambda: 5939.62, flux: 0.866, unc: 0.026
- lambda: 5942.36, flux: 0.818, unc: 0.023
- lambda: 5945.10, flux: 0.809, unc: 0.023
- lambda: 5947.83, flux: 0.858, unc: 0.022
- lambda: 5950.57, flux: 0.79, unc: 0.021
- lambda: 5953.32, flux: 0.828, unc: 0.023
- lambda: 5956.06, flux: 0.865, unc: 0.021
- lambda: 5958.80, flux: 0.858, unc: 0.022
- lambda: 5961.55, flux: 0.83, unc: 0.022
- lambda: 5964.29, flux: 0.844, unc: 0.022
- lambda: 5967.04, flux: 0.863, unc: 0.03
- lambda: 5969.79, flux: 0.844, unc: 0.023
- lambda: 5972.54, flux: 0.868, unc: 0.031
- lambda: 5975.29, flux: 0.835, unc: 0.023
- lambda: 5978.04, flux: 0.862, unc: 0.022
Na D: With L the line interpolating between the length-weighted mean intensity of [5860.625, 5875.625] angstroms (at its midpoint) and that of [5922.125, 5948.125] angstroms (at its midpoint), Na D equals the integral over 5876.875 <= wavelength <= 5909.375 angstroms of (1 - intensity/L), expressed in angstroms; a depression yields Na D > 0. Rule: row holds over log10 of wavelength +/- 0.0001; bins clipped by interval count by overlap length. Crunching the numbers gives 4.1 angstroms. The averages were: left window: 0.851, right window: 0.847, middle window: 0.741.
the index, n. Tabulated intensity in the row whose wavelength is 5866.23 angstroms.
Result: 0.853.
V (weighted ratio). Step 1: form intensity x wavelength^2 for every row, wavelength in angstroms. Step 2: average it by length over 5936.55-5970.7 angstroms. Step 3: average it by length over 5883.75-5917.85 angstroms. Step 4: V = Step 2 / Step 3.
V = 1.15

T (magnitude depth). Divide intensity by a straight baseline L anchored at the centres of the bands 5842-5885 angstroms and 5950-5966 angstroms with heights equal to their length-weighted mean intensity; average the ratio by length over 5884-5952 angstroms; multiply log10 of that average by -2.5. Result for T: 0.07 mag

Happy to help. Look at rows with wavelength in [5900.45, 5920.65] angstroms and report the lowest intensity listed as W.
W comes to 0.756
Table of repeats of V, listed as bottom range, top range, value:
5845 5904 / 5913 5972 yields 1.08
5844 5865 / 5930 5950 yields 1.01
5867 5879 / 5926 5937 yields 1.02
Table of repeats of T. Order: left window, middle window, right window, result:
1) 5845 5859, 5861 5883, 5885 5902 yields -0.09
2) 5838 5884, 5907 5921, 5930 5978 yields 0.04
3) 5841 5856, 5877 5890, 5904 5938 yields 0.13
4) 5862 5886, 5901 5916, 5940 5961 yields 0.03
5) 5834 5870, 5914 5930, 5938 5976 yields 0.02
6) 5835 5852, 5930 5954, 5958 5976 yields 0.02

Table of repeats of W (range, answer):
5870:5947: 0.583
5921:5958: 0.79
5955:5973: 0.83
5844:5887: 0.72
